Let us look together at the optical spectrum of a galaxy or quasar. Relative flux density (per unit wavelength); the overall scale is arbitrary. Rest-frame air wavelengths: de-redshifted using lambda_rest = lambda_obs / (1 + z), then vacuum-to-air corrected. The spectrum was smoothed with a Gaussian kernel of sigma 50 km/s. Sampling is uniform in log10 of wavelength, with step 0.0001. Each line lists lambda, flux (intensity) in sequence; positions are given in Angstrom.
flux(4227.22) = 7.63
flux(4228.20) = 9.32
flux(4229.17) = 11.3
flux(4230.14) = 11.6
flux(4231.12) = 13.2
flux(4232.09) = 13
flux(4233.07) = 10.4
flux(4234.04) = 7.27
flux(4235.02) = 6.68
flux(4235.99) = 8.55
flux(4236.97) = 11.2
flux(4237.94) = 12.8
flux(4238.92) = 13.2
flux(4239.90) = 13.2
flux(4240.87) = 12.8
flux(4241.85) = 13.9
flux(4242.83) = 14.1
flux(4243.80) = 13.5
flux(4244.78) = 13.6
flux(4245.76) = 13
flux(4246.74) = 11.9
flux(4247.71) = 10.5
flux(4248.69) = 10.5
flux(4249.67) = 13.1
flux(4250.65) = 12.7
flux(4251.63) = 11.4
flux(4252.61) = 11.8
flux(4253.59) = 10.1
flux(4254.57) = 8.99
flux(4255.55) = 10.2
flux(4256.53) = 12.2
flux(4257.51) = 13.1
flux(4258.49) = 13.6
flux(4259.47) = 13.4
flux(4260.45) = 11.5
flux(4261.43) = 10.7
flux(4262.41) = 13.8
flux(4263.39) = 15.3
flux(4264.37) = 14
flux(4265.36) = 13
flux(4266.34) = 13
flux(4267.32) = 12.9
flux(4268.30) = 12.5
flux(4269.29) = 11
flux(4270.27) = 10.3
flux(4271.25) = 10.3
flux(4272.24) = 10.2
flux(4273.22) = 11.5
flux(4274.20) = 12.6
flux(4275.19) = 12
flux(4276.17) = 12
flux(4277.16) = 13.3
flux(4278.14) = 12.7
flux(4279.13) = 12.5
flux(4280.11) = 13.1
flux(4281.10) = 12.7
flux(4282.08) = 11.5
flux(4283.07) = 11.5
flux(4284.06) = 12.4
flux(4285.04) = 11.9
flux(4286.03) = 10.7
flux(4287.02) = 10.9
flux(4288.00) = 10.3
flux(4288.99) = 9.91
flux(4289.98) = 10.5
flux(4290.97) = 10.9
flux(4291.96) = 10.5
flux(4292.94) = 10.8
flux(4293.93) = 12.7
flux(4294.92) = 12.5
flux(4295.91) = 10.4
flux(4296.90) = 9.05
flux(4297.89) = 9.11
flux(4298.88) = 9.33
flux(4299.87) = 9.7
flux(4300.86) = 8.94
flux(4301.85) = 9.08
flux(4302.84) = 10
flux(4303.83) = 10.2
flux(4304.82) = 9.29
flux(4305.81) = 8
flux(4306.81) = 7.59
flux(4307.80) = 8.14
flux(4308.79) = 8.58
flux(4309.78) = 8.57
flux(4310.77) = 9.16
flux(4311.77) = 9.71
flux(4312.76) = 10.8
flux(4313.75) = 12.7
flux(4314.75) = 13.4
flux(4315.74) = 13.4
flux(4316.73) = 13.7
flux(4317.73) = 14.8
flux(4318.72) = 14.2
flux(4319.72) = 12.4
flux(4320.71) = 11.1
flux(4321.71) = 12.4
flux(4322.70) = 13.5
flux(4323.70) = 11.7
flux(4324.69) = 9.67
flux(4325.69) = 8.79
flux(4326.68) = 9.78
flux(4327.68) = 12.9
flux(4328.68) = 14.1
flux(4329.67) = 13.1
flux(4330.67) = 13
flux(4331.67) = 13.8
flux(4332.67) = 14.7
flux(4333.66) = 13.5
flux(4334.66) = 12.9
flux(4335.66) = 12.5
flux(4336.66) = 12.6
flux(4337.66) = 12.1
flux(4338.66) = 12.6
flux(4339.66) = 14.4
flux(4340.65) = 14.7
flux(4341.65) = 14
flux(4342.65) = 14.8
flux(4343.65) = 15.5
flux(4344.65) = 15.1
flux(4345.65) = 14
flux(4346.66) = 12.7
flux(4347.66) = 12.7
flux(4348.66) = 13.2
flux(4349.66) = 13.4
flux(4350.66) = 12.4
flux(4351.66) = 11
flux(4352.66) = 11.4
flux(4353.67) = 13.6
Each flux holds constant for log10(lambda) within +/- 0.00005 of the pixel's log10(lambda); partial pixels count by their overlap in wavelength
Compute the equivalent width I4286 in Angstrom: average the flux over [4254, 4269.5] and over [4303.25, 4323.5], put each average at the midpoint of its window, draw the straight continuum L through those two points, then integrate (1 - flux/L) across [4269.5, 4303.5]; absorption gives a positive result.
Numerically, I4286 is 2.2 Angstrom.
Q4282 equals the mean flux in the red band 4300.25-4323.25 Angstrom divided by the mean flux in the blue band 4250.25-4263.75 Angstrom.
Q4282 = 0.90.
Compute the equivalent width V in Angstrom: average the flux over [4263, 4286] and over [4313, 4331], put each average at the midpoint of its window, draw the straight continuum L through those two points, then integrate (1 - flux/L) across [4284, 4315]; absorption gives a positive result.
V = 5.6 Angstrom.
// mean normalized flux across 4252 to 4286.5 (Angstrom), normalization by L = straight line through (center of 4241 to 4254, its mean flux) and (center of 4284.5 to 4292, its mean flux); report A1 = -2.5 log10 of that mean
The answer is -0.06 mag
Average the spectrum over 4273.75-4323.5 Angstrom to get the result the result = 11.1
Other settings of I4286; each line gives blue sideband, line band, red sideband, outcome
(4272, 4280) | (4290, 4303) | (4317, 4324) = 2.37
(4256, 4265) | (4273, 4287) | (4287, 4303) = -0.81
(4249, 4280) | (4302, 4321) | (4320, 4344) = 2.75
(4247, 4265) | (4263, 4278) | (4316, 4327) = -0.24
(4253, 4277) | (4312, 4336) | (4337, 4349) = 1.41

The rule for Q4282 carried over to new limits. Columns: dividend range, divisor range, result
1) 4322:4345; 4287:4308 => 1.31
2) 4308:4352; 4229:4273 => 1.06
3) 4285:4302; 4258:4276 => 0.84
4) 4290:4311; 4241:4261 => 0.80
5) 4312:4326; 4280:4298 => 1.11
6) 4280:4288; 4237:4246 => 0.88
